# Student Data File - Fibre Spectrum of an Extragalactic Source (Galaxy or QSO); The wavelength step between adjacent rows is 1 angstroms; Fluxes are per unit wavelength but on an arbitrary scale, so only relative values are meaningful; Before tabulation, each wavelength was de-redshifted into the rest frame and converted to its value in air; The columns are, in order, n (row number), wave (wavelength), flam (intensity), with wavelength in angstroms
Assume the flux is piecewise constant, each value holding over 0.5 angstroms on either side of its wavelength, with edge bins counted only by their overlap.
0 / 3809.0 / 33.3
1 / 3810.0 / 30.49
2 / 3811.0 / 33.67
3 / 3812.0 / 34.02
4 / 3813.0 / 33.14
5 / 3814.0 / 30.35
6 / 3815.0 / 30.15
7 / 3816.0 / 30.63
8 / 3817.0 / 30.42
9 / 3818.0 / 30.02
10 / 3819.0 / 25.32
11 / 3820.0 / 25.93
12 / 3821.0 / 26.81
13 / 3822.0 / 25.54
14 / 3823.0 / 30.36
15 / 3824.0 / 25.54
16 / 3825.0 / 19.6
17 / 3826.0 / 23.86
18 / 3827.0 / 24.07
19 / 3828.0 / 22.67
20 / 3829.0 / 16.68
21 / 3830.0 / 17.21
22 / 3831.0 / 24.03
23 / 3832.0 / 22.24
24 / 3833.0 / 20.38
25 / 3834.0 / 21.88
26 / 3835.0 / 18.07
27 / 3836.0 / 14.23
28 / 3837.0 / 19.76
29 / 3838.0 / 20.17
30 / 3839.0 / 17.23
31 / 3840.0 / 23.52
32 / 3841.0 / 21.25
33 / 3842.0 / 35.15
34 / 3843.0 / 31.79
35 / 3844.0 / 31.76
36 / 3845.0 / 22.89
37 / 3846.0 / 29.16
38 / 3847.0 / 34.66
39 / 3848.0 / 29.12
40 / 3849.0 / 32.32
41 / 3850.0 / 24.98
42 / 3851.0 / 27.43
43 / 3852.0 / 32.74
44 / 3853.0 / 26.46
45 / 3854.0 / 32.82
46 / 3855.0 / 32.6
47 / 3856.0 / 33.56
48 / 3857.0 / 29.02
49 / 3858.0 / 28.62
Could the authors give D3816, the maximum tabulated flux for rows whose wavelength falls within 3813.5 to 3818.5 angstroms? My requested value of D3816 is 30.63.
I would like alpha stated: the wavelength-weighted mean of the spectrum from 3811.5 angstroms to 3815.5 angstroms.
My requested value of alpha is 31.9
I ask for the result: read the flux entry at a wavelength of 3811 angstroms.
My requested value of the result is 33.67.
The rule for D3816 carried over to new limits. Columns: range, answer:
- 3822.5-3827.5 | 30.36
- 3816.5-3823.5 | 30.42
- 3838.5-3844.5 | 35.15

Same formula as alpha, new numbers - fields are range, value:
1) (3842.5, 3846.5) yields 28.9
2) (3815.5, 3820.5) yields 28.5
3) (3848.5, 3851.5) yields 28.2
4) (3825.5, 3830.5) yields 20.9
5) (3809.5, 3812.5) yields 32.7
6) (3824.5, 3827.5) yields 22.5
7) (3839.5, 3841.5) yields 22.4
